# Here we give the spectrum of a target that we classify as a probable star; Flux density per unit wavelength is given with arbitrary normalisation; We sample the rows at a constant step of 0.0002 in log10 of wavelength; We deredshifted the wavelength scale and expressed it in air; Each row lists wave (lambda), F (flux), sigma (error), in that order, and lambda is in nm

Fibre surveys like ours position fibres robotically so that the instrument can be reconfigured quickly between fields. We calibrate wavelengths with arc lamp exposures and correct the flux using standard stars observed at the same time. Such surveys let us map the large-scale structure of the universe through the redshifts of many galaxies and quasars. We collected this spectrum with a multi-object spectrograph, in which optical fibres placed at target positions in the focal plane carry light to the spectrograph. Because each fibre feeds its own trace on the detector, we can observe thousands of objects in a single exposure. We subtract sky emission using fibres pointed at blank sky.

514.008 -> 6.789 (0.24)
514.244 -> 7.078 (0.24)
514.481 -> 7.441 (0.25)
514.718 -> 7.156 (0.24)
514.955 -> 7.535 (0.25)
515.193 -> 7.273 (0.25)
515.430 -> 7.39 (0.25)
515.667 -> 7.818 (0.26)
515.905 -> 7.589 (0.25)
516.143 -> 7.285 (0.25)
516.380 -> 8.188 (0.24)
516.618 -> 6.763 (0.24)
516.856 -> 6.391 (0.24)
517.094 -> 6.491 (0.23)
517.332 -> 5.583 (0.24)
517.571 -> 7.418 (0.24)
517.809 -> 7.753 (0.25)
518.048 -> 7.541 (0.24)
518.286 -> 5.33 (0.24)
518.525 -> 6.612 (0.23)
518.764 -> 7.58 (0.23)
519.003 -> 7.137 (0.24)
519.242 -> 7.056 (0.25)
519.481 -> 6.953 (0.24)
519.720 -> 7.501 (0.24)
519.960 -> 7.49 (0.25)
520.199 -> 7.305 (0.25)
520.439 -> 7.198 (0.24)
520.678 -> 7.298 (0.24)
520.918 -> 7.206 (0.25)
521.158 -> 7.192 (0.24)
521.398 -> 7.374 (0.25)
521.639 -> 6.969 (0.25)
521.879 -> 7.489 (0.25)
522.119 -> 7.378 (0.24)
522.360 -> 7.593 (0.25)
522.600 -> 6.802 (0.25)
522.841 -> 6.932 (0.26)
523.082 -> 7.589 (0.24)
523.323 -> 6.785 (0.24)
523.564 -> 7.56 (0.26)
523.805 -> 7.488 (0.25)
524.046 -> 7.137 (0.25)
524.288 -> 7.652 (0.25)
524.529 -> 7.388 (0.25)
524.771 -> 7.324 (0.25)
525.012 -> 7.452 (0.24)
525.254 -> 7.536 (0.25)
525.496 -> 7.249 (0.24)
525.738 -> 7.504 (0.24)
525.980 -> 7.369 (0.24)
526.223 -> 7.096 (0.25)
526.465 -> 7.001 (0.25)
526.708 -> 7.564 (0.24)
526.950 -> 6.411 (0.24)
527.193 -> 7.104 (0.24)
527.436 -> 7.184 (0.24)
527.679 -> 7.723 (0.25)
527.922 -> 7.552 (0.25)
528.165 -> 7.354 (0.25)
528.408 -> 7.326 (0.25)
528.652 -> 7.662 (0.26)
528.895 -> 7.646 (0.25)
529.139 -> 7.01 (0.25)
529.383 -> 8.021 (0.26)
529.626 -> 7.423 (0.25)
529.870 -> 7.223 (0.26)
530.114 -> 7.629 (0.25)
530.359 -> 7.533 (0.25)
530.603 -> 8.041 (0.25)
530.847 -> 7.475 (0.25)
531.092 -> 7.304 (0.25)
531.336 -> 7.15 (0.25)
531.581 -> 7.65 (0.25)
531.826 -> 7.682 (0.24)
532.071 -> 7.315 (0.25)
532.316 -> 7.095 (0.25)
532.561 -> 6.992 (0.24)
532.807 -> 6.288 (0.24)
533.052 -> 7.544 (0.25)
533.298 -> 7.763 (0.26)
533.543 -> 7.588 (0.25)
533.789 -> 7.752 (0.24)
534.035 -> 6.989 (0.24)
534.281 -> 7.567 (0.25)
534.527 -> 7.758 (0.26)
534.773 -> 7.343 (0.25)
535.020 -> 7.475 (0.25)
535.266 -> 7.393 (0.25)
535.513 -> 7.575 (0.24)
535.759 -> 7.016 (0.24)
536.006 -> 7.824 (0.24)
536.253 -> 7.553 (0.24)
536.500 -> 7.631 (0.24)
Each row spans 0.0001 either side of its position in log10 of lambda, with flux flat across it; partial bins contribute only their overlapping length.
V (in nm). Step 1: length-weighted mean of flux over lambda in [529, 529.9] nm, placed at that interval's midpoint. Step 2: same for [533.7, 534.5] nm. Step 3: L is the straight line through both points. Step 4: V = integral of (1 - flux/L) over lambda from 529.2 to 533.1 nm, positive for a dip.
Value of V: 0.03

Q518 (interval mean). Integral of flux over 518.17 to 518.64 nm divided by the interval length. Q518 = 5.97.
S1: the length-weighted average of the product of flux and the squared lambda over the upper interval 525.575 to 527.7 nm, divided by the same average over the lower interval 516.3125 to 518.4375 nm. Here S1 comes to 1.10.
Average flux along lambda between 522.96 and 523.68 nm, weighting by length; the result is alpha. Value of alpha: 7.31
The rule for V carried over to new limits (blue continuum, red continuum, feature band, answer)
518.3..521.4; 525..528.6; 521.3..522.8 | -0.01 nm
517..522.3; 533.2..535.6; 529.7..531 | -0.03 nm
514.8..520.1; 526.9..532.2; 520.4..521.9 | 0.00 nm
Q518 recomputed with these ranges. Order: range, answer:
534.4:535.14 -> 7.52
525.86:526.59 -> 7.15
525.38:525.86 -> 7.38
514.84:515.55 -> 7.4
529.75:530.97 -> 7.58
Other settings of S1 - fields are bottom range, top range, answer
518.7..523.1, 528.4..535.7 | 1.07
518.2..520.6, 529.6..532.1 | 1.11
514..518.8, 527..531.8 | 1.11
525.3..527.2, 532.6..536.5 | 1.07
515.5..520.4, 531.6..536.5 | 1.11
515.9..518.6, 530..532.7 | 1.14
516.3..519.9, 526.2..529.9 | 1.10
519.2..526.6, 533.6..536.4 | 1.07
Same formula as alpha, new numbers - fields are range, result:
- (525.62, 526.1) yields 7.44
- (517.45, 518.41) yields 7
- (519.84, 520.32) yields 7.39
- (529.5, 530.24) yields 7.43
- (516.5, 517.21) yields 6.55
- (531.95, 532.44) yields 7.21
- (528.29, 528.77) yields 7.48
